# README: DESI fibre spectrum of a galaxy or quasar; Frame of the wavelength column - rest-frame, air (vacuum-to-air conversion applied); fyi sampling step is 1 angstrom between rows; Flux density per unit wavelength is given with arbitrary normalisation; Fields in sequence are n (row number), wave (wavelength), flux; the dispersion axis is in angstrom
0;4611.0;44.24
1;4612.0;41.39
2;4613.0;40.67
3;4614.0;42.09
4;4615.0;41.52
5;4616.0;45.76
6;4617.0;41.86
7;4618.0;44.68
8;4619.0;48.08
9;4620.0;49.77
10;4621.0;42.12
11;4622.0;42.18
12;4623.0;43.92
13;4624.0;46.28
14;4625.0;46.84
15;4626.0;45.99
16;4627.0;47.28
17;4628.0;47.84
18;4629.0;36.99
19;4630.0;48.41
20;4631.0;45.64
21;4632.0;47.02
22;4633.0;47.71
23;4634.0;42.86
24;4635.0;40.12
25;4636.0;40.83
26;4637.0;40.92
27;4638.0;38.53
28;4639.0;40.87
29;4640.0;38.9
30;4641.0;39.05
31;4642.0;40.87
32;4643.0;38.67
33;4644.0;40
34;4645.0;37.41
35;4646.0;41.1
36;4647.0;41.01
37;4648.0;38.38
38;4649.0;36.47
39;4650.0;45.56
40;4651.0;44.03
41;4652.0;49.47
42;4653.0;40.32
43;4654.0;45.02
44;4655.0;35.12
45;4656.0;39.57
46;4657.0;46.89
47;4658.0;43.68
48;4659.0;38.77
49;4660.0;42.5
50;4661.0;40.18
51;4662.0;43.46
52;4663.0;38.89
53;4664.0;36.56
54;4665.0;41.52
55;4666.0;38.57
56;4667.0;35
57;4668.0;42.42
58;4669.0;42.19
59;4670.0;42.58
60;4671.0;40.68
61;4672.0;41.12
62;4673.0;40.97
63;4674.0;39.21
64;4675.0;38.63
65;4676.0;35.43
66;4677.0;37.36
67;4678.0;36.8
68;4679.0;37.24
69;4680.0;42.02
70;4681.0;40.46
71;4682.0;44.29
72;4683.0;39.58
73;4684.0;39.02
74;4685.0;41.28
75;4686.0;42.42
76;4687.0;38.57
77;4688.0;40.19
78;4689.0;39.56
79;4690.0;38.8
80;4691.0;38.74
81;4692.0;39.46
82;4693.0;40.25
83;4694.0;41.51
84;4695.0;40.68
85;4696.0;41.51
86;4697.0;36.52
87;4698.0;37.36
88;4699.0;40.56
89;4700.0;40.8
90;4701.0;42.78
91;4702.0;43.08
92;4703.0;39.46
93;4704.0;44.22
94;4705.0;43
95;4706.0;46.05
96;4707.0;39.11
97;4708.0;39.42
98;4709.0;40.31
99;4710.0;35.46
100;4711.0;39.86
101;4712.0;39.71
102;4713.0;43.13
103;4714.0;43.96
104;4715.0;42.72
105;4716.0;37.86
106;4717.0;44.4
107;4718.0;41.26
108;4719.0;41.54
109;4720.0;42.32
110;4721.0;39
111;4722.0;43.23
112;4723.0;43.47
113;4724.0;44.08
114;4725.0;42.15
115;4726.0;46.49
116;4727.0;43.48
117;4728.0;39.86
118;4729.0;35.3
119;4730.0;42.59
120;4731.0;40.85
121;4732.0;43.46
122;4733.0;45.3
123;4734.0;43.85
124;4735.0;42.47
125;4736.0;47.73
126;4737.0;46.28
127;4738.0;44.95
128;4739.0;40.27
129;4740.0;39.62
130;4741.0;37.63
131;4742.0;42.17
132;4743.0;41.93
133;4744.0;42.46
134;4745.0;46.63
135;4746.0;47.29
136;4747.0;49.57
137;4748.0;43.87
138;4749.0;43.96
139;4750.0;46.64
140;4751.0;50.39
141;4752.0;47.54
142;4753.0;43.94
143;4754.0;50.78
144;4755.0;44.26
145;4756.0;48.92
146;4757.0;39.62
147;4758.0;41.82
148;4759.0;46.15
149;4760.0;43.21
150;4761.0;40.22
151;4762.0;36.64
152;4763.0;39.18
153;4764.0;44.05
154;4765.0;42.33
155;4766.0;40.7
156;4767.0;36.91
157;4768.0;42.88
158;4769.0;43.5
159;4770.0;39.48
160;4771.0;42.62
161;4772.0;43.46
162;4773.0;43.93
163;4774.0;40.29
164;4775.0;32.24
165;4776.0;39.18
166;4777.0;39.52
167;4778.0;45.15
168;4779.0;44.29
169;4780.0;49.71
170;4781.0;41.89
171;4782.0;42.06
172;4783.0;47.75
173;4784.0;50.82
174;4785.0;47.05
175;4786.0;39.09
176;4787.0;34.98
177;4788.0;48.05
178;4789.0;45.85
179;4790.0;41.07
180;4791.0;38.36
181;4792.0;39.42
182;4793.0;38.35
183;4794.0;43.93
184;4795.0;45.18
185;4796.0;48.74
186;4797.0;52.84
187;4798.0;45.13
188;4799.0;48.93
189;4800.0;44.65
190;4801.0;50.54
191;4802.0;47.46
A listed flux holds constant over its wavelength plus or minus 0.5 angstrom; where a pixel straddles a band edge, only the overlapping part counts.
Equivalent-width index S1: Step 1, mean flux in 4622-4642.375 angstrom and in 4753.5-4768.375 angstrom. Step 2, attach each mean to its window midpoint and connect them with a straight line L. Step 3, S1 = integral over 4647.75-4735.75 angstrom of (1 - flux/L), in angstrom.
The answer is 4.0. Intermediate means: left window 43.3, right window 42.5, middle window 41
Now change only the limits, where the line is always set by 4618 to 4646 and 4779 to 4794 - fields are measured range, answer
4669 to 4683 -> 1.1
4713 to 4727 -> 0.2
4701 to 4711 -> 0.5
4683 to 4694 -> 0.8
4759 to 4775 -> 0.8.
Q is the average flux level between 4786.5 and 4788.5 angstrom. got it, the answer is 41.5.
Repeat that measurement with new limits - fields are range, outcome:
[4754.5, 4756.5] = 46.6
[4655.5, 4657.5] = 43.2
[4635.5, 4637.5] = 40.9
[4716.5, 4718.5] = 42.8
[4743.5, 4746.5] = 45.5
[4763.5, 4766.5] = 42.4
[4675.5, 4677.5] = 36.4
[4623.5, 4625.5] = 46.6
